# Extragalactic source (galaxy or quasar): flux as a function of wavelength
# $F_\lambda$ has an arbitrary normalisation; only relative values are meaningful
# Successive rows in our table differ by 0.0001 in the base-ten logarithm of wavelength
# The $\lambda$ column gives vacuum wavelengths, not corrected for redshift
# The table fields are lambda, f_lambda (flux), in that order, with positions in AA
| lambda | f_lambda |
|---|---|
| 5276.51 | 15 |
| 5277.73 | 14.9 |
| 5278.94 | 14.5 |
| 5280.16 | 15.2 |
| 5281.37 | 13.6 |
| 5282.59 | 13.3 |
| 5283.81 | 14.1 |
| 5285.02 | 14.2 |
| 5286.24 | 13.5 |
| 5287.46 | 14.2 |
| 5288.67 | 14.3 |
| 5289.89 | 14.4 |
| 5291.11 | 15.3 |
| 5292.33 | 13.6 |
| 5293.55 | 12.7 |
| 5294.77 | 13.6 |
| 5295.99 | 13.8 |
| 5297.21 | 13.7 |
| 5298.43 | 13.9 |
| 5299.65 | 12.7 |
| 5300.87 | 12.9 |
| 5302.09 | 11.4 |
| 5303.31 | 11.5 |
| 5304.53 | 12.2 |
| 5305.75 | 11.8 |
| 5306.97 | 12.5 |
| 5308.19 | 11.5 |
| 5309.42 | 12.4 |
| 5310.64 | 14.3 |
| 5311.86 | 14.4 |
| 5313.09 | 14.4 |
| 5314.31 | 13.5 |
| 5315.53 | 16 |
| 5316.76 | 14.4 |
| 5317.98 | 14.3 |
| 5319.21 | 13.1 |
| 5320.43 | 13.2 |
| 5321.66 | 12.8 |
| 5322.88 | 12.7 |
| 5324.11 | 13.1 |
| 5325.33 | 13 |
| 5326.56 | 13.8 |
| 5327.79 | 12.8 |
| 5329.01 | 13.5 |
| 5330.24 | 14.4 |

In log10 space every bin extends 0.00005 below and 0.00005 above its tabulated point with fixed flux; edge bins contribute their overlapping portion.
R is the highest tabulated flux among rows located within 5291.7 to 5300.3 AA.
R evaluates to 13.9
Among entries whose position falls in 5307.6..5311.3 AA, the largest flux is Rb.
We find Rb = 14.3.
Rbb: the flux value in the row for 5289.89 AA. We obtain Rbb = 14.4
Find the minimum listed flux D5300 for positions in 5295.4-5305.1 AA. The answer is 11.4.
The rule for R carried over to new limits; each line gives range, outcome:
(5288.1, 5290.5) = 14.4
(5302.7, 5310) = 12.5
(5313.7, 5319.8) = 16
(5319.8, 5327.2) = 13.8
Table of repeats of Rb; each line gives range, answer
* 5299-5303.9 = 12.9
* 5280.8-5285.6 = 14.2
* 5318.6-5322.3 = 13.2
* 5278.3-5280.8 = 15.2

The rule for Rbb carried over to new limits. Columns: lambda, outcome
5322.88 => 12.7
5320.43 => 13.2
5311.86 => 14.4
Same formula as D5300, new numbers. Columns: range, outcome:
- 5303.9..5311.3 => 11.5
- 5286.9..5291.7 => 14.2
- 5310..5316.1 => 13.5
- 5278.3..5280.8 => 14.5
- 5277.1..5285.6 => 13.3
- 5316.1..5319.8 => 13.1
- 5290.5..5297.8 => 12.7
